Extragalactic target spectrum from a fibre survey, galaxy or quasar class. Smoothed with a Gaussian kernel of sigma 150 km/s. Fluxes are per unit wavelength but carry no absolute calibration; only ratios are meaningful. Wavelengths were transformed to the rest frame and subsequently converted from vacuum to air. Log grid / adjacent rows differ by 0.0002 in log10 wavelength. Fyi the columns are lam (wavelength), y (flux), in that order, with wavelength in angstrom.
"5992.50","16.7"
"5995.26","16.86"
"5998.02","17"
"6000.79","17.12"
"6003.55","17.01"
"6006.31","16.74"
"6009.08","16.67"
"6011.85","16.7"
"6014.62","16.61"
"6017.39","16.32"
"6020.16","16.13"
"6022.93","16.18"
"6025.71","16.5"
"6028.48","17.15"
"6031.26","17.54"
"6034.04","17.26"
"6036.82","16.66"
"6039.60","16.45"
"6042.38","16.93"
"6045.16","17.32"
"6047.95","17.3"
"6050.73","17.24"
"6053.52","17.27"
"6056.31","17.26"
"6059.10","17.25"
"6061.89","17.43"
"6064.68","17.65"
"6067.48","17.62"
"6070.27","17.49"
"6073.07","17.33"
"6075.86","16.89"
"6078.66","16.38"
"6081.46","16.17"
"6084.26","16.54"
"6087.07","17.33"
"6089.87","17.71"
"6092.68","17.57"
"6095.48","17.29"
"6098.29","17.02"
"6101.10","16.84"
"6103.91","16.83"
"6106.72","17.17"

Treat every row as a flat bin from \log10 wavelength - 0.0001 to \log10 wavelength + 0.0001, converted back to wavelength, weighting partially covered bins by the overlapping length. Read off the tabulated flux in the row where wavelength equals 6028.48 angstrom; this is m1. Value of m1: 17.15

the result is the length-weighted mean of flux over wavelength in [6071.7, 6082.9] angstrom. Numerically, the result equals 16.7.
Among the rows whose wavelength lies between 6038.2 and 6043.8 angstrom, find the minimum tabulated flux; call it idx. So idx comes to 16.45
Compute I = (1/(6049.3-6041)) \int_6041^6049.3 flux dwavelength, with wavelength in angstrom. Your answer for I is 17.2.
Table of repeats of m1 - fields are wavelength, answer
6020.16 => 16.13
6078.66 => 16.38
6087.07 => 17.33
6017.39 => 16.32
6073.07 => 17.33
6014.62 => 16.61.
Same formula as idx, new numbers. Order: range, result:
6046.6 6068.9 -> 17.24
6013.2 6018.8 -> 16.32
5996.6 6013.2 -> 16.67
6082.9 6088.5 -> 16.54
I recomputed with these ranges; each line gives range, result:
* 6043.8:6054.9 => 17.3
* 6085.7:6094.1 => 17.5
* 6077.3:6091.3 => 16.8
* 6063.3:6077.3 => 17.4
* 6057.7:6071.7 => 17.5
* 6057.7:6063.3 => 17.3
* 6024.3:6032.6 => 17.1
